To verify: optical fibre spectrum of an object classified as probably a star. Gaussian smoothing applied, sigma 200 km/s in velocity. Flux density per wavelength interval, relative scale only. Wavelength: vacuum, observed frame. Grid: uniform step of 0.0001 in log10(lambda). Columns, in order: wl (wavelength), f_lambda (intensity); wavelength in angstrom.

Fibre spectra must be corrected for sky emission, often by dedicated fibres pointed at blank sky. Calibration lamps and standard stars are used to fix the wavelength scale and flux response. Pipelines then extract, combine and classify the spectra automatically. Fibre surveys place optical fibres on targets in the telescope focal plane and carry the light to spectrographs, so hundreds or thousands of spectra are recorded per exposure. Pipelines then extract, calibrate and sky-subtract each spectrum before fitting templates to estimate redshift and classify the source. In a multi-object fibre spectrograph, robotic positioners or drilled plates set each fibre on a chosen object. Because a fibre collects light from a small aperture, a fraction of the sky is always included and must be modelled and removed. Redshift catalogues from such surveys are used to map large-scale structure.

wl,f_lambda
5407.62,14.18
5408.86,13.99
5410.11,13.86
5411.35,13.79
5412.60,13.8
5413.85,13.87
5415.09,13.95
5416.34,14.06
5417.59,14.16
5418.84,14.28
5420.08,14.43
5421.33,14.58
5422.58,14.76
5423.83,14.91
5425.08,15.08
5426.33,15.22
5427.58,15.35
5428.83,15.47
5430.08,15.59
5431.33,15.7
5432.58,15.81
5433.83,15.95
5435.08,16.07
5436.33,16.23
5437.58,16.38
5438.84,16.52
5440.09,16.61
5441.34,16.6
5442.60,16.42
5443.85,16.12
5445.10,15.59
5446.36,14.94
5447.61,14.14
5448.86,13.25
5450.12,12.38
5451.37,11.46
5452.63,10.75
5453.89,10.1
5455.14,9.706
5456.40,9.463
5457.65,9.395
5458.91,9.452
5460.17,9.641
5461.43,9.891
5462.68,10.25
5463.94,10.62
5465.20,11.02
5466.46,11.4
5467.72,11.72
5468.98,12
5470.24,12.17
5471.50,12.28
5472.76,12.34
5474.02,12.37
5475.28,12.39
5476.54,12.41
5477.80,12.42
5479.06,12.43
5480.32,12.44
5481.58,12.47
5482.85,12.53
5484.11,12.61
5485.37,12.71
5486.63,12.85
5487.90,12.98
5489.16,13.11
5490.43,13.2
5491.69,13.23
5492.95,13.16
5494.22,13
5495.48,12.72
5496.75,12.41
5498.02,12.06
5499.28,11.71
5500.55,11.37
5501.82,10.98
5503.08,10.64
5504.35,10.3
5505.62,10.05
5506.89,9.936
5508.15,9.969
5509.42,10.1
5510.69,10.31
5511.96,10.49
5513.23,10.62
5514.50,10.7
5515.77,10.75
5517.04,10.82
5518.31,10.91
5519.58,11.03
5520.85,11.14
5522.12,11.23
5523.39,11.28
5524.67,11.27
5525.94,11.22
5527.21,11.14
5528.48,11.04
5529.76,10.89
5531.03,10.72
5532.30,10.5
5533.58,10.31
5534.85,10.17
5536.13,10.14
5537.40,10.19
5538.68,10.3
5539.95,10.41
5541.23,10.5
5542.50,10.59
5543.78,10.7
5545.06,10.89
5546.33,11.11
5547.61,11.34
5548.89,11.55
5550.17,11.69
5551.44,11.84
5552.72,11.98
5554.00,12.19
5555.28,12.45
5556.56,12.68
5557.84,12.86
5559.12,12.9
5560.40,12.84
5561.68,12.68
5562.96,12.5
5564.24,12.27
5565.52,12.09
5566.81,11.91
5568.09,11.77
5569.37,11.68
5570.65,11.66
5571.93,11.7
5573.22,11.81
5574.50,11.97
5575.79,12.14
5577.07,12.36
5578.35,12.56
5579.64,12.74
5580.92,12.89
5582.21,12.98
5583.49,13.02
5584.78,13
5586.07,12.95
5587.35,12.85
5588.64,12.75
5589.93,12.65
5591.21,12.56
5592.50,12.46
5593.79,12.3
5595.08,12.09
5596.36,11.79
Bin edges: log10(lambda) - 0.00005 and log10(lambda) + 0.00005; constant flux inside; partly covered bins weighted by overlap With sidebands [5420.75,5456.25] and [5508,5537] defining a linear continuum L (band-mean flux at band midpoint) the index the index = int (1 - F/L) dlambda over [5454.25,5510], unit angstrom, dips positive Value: 4.3 angstrom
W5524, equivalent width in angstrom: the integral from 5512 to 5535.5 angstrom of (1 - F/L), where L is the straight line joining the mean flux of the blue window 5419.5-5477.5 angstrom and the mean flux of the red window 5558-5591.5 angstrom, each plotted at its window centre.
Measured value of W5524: 3.6 angstrom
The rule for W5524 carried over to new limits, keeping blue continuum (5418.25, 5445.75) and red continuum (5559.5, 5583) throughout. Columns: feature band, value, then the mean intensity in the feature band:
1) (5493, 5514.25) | 4.3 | 11.1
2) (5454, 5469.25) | 4.7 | 10.3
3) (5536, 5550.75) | 2.4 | 10.8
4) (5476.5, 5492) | 1.8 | 12.7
